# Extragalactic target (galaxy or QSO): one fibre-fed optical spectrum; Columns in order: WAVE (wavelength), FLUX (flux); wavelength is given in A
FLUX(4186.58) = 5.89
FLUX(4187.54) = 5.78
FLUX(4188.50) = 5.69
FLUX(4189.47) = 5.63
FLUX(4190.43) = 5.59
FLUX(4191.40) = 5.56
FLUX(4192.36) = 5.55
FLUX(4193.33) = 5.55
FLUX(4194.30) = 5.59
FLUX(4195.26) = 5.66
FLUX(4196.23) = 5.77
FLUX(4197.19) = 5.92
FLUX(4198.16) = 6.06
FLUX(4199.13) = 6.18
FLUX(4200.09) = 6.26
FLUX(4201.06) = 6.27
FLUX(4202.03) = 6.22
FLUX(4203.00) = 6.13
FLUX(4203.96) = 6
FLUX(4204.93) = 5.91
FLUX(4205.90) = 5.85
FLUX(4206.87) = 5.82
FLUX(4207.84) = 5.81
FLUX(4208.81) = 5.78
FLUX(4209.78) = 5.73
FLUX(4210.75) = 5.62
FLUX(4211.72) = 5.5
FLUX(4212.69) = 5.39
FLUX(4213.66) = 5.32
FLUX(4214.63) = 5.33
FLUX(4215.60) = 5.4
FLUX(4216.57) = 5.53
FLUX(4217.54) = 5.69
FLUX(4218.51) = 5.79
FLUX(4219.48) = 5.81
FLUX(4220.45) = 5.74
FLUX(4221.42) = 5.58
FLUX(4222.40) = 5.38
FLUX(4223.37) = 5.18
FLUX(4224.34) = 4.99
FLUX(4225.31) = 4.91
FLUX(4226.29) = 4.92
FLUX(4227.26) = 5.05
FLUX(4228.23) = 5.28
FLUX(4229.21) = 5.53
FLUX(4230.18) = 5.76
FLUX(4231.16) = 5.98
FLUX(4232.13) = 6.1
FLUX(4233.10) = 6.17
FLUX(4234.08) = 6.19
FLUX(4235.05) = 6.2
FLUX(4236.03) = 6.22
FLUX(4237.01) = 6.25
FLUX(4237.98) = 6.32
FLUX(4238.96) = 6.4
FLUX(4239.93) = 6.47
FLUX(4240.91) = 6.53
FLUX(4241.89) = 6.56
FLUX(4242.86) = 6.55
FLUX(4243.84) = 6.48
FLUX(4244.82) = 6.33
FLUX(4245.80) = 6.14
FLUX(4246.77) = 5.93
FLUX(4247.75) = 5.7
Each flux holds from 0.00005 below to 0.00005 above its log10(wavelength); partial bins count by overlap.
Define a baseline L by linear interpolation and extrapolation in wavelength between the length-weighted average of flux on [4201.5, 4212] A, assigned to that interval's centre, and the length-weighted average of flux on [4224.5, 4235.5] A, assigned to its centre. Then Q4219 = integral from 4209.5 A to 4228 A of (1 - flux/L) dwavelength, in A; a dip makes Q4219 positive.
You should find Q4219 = 1.1 A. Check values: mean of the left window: 5.86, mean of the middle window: 5.41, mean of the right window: 5.63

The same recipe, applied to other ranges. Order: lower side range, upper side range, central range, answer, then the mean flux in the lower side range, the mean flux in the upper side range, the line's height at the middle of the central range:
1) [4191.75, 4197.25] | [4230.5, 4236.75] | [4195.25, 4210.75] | -0.54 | 5.66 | 6.13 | 5.76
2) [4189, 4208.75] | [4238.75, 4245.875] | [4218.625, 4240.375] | 1.85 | 5.86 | 6.45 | 6.28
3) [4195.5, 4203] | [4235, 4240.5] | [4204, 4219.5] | 1.28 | 6.08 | 6.32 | 6.16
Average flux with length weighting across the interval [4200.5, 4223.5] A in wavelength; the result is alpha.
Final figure 5.71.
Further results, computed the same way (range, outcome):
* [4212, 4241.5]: 5.72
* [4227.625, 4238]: 5.97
